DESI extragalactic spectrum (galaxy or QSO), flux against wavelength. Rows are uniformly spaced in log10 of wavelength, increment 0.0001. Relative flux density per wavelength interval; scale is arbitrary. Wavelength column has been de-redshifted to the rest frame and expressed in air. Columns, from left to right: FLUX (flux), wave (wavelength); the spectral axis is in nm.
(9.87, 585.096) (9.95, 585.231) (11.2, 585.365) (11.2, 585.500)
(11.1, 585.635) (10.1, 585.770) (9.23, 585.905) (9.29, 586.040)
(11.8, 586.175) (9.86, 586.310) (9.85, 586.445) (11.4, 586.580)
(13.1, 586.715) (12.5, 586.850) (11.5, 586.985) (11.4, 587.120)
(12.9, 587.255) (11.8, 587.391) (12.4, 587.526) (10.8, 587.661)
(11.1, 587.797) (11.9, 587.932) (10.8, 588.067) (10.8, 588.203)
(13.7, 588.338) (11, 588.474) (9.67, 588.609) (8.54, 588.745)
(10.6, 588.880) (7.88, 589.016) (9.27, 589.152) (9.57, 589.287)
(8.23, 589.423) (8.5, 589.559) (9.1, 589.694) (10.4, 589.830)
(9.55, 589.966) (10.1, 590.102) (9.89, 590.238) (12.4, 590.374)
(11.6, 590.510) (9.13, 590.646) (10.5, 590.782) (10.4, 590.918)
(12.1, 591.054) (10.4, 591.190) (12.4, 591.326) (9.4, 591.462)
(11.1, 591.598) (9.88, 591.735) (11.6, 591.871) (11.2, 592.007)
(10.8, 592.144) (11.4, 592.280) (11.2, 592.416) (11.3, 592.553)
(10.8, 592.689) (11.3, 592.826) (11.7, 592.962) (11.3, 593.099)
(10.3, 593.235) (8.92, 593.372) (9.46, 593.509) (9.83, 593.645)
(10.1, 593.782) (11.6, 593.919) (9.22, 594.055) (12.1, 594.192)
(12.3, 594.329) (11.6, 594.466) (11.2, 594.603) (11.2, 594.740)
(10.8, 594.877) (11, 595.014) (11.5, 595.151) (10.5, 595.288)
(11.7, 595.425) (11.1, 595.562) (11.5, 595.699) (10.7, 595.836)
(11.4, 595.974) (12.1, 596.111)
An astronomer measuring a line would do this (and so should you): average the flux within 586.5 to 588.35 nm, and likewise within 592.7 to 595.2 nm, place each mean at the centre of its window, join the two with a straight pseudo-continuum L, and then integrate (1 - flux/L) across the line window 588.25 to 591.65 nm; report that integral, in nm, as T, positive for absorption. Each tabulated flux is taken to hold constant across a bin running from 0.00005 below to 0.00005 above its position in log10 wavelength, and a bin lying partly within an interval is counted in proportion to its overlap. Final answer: 0.36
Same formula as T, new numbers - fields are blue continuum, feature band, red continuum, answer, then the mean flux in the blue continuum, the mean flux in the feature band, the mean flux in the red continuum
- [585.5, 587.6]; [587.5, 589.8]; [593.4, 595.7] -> 0.20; 11.2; 10.2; 10.9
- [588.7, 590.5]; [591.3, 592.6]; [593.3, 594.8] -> -0.10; 9.62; 11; 10.7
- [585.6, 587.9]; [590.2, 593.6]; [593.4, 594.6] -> 0.02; 11.2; 10.8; 10.7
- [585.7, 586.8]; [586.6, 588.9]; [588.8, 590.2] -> -0.33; 10.6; 11.5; 9.33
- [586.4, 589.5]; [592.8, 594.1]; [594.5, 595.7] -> 0.09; 10.9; 10.4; 11.2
